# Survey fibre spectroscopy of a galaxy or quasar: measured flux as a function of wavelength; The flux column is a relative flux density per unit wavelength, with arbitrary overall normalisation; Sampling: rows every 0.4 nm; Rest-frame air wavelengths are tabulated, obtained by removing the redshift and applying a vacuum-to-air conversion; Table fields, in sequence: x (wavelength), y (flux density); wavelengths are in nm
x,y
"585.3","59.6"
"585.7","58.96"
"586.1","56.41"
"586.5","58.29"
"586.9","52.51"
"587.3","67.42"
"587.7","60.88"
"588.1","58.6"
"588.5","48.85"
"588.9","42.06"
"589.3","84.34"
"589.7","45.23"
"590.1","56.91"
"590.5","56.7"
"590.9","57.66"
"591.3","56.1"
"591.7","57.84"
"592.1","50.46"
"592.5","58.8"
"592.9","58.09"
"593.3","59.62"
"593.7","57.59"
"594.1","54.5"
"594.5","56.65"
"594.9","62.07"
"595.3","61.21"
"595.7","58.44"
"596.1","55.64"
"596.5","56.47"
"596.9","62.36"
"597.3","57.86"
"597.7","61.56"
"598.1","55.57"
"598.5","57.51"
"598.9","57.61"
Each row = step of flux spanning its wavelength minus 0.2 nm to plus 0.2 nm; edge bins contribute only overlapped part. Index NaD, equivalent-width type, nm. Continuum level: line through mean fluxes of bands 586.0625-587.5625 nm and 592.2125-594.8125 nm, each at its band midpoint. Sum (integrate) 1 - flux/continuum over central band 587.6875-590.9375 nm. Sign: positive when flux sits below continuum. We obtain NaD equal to 0.11 nm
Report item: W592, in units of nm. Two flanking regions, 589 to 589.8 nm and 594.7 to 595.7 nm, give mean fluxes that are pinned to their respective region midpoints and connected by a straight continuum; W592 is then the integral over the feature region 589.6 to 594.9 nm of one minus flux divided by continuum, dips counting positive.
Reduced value 0.54 nm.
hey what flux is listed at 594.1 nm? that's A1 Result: 54.5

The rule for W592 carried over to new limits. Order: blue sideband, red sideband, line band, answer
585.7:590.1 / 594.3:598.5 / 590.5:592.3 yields 0.07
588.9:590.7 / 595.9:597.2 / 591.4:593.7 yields 0.06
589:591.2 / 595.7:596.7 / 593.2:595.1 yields -0.02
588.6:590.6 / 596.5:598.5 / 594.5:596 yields -0.04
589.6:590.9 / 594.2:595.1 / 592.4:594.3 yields -0.01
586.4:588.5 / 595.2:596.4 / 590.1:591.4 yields 0.03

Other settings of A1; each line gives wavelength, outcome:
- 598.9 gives 57.61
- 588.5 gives 48.85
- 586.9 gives 52.51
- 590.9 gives 57.66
